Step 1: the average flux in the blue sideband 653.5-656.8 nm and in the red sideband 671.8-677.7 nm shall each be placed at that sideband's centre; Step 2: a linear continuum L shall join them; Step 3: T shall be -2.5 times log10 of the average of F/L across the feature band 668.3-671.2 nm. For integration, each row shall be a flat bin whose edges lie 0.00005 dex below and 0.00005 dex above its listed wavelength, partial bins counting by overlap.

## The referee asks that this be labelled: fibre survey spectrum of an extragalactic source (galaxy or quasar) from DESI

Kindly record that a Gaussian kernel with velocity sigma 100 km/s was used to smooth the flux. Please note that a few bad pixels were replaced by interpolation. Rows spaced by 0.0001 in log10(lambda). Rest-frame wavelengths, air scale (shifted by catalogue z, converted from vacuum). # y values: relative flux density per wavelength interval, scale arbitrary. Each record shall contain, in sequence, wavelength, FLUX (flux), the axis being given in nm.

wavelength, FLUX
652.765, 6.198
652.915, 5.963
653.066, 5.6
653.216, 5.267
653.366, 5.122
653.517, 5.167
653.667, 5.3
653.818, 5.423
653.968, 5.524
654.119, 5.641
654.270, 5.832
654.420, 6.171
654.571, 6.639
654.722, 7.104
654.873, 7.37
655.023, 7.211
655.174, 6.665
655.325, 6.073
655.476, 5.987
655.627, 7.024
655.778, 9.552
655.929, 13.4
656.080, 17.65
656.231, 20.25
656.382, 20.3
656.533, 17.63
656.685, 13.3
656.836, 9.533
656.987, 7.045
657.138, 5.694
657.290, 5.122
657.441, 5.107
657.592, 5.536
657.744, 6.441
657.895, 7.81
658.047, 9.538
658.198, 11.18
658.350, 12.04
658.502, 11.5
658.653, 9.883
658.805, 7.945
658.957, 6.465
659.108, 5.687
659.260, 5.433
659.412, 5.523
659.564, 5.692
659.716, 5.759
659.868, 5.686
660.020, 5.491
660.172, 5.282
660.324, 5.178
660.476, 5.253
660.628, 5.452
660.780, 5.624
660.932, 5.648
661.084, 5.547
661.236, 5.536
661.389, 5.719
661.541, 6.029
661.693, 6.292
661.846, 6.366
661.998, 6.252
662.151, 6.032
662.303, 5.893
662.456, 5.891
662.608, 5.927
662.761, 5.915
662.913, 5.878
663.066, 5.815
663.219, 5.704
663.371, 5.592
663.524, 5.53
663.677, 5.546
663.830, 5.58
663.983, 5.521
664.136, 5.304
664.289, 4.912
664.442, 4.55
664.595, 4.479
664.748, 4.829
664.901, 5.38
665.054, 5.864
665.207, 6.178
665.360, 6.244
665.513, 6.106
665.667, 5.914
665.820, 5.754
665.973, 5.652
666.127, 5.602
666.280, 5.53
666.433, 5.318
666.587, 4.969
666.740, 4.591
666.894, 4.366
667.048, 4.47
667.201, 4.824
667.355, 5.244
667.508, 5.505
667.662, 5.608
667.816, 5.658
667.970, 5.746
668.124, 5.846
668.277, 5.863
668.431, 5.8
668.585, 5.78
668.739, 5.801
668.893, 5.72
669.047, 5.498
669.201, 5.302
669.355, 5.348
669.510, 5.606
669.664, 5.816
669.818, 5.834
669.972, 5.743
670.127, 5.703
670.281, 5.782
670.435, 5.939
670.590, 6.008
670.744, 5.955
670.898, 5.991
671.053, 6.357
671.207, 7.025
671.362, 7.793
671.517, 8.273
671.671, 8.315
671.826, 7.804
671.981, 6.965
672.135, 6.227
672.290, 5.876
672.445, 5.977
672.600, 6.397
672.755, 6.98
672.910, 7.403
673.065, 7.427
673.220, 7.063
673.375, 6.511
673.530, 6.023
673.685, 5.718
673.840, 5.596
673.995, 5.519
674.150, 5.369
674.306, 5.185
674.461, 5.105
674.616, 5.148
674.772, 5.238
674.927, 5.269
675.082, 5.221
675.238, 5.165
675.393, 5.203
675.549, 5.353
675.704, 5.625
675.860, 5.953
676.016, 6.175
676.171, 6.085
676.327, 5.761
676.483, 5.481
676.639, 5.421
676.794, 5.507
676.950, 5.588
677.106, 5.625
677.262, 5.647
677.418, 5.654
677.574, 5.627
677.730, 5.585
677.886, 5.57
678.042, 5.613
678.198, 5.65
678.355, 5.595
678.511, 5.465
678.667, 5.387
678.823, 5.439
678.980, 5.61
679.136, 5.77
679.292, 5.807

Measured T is 0.17 mag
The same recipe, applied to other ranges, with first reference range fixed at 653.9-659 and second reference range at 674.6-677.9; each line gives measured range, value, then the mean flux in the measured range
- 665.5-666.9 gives 0.34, 5.4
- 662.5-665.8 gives 0.36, 5.57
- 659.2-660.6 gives 0.48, 5.48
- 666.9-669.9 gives 0.25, 5.51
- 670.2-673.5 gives -0.07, 6.75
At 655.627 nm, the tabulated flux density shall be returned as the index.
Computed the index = 7.024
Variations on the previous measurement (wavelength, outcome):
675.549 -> 5.353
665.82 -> 5.754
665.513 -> 6.106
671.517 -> 8.273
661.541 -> 6.029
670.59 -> 6.008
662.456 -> 5.891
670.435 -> 5.939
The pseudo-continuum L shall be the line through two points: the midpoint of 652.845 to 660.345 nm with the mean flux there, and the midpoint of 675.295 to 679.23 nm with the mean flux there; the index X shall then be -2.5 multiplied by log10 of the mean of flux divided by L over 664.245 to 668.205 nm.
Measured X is 0.27 mag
